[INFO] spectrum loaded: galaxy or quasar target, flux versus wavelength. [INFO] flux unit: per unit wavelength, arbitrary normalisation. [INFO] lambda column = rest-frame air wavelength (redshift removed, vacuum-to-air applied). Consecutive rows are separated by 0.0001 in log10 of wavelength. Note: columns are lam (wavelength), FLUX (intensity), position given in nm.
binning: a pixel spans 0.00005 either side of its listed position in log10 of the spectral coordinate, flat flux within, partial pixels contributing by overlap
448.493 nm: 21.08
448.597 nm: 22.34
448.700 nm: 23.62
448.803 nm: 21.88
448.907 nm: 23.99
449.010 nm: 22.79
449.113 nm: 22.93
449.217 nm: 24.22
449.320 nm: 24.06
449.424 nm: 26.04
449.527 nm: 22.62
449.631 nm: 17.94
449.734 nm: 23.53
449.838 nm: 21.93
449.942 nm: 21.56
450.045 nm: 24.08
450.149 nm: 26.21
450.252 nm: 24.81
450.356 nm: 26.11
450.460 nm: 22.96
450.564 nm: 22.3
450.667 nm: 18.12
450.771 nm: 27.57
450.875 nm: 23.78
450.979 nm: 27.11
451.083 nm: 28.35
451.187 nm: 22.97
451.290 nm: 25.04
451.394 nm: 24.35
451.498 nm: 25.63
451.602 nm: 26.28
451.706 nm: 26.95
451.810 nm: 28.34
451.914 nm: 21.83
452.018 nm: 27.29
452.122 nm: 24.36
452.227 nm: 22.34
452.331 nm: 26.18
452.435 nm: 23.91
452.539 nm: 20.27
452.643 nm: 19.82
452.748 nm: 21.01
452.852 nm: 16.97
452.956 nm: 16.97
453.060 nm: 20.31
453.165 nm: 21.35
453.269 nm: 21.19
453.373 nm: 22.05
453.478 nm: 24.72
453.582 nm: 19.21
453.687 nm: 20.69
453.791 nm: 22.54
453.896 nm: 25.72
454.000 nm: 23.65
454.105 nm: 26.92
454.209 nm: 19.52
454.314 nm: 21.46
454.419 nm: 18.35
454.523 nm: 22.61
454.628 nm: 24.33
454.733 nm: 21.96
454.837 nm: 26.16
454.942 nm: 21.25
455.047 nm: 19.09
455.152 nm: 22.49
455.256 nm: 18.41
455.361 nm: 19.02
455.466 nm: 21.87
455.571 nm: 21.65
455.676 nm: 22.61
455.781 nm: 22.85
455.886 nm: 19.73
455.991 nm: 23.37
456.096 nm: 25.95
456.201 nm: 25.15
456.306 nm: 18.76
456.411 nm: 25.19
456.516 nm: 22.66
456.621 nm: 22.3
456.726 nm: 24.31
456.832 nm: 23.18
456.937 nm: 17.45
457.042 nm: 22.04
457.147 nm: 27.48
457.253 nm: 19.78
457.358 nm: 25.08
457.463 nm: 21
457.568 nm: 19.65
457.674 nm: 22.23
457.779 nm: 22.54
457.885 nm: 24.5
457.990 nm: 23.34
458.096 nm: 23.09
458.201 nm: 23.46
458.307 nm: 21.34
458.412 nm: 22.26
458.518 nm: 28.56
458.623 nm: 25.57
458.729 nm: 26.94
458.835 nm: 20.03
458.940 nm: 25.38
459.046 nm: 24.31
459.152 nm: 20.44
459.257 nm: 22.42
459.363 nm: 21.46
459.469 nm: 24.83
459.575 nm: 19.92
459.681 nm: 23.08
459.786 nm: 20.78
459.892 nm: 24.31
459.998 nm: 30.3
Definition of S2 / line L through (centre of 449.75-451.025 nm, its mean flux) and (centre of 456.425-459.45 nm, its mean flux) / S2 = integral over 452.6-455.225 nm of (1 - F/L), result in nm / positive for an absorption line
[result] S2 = 0.21 nm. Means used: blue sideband 23.8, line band 21.6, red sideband 23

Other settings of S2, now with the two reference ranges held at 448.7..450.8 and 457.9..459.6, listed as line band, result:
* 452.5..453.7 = 0.15 nm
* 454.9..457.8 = 0.17 nm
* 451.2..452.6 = -0.09 nm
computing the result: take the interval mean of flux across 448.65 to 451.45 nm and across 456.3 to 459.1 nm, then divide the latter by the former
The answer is 0.97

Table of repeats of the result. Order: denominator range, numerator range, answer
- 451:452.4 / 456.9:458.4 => 0.88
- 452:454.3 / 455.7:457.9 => 1.02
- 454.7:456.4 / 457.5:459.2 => 1.06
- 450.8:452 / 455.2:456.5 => 0.86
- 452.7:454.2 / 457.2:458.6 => 1.06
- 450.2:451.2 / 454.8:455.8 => 0.88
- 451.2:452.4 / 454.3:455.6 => 0.85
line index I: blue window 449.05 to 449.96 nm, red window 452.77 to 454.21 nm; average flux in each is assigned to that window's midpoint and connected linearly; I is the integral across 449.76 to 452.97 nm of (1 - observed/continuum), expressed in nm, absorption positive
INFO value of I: -0.22 nm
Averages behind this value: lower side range 22.8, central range 23.8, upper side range 21.6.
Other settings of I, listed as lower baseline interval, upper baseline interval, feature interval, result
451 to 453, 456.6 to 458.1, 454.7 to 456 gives 0.08 nm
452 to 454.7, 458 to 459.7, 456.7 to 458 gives 0.03 nm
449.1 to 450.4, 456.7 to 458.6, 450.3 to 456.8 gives 0.11 nm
